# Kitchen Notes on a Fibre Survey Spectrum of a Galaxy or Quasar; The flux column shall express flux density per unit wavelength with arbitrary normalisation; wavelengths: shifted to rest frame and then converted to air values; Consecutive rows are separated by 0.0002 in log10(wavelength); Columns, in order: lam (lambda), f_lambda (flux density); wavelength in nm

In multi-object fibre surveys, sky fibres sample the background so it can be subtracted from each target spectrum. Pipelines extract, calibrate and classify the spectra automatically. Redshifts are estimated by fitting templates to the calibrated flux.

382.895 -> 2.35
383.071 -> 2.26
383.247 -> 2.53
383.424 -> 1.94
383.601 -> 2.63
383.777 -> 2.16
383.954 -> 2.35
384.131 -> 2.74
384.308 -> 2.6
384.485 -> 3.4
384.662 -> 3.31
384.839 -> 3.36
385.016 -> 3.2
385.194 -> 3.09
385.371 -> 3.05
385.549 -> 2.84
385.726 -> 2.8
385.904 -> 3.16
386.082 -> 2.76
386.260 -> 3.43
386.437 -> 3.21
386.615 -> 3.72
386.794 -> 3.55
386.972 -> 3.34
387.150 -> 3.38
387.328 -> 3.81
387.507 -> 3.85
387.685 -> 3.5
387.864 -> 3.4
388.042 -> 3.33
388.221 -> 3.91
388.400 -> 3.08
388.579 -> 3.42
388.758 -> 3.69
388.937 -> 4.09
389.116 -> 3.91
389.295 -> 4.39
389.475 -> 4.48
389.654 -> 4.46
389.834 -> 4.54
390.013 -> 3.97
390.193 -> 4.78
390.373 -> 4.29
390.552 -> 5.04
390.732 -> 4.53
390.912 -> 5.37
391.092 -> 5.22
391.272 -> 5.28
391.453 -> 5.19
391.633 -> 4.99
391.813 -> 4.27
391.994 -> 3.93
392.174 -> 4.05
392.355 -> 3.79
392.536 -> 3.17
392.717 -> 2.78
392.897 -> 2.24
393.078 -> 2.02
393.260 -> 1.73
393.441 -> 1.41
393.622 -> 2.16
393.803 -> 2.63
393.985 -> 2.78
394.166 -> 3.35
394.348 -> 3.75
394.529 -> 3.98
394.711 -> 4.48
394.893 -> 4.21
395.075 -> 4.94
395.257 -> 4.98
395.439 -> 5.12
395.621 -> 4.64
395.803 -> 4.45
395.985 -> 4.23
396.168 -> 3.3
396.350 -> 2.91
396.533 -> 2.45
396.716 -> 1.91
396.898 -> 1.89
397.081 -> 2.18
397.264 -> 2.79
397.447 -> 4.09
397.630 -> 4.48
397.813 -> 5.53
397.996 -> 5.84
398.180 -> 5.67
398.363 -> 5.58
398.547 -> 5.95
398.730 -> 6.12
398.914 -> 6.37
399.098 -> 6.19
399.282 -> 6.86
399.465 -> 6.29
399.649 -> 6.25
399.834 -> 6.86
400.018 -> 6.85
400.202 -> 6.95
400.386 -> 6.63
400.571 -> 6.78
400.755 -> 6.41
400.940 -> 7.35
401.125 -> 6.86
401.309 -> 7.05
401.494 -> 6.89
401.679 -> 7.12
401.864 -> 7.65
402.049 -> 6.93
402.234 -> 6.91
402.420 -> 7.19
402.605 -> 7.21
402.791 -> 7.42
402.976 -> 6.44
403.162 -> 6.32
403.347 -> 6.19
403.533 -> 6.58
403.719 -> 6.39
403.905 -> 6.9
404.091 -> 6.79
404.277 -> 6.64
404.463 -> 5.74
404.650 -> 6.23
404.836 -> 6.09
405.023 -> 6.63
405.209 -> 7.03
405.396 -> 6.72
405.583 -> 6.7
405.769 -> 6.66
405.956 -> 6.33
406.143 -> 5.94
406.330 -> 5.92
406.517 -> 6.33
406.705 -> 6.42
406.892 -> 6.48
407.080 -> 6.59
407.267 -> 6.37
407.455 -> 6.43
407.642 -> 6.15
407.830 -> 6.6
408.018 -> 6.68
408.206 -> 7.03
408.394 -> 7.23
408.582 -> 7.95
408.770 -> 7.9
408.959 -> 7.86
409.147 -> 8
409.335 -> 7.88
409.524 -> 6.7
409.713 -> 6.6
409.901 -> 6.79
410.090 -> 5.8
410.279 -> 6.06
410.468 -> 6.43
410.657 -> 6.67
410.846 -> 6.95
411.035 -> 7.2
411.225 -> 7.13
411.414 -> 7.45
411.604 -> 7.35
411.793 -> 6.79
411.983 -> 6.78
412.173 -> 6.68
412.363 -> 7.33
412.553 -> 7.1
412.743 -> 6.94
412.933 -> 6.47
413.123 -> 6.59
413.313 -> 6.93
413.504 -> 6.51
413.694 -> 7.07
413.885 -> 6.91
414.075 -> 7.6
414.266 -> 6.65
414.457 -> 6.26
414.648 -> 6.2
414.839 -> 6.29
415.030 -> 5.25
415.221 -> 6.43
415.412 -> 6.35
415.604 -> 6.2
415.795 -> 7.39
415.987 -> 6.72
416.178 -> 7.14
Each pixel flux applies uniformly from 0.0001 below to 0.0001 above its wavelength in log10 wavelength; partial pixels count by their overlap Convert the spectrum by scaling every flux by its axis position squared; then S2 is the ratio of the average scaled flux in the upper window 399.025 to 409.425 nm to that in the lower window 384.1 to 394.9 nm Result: 2.02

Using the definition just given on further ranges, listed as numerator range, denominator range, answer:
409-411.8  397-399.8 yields 1.37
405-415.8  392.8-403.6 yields 1.40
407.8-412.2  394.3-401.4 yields 1.45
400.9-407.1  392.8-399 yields 1.81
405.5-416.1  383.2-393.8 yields 2.15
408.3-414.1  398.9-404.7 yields 1.09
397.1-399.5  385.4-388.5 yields 1.71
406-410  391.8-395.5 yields 2.17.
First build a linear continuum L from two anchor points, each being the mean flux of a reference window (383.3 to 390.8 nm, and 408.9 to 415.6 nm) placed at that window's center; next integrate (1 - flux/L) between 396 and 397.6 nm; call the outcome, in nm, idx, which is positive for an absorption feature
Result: 0.648 nm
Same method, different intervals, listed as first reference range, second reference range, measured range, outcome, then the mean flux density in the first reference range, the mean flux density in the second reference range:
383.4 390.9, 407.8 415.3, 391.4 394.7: 0.820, 3.52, 6.88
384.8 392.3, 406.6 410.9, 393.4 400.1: 0.925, 3.9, 6.85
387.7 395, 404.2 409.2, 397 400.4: -0.285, 3.8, 6.68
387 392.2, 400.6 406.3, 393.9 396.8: 0.765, 4.21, 6.7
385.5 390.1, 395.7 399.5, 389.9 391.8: -0.457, 3.62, 4.51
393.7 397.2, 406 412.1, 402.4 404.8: -0.470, 3.58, 6.82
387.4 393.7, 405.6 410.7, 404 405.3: -0.061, 3.84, 6.73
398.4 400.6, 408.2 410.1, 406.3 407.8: 0.163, 6.48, 7.32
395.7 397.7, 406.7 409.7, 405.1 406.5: -0.059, 3.15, 7.02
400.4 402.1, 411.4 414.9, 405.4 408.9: 0.123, 6.99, 6.83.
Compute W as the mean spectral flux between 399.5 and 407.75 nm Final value 6.64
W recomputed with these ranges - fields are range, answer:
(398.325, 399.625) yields 6.22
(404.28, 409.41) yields 6.73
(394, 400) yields 4.62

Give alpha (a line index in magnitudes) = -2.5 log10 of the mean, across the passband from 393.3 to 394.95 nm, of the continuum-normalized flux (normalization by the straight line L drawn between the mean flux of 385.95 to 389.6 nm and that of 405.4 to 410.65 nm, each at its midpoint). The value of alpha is 0.422 mag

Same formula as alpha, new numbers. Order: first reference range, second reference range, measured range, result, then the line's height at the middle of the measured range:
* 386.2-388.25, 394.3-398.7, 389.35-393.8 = -0.020 mag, 3.83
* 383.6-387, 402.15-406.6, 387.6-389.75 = -0.040 mag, 3.66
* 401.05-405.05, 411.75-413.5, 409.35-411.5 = 0.009 mag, 6.81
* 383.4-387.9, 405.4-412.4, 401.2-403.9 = -0.186 mag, 5.8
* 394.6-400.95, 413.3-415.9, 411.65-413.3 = -0.080 mag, 6.37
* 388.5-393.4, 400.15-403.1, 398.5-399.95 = -0.011 mag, 6.32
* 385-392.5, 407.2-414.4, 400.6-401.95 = -0.242 mag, 5.63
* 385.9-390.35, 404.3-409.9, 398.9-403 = -0.189 mag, 5.76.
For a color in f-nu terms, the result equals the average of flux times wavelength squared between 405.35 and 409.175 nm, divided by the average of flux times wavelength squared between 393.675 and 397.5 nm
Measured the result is 2.0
